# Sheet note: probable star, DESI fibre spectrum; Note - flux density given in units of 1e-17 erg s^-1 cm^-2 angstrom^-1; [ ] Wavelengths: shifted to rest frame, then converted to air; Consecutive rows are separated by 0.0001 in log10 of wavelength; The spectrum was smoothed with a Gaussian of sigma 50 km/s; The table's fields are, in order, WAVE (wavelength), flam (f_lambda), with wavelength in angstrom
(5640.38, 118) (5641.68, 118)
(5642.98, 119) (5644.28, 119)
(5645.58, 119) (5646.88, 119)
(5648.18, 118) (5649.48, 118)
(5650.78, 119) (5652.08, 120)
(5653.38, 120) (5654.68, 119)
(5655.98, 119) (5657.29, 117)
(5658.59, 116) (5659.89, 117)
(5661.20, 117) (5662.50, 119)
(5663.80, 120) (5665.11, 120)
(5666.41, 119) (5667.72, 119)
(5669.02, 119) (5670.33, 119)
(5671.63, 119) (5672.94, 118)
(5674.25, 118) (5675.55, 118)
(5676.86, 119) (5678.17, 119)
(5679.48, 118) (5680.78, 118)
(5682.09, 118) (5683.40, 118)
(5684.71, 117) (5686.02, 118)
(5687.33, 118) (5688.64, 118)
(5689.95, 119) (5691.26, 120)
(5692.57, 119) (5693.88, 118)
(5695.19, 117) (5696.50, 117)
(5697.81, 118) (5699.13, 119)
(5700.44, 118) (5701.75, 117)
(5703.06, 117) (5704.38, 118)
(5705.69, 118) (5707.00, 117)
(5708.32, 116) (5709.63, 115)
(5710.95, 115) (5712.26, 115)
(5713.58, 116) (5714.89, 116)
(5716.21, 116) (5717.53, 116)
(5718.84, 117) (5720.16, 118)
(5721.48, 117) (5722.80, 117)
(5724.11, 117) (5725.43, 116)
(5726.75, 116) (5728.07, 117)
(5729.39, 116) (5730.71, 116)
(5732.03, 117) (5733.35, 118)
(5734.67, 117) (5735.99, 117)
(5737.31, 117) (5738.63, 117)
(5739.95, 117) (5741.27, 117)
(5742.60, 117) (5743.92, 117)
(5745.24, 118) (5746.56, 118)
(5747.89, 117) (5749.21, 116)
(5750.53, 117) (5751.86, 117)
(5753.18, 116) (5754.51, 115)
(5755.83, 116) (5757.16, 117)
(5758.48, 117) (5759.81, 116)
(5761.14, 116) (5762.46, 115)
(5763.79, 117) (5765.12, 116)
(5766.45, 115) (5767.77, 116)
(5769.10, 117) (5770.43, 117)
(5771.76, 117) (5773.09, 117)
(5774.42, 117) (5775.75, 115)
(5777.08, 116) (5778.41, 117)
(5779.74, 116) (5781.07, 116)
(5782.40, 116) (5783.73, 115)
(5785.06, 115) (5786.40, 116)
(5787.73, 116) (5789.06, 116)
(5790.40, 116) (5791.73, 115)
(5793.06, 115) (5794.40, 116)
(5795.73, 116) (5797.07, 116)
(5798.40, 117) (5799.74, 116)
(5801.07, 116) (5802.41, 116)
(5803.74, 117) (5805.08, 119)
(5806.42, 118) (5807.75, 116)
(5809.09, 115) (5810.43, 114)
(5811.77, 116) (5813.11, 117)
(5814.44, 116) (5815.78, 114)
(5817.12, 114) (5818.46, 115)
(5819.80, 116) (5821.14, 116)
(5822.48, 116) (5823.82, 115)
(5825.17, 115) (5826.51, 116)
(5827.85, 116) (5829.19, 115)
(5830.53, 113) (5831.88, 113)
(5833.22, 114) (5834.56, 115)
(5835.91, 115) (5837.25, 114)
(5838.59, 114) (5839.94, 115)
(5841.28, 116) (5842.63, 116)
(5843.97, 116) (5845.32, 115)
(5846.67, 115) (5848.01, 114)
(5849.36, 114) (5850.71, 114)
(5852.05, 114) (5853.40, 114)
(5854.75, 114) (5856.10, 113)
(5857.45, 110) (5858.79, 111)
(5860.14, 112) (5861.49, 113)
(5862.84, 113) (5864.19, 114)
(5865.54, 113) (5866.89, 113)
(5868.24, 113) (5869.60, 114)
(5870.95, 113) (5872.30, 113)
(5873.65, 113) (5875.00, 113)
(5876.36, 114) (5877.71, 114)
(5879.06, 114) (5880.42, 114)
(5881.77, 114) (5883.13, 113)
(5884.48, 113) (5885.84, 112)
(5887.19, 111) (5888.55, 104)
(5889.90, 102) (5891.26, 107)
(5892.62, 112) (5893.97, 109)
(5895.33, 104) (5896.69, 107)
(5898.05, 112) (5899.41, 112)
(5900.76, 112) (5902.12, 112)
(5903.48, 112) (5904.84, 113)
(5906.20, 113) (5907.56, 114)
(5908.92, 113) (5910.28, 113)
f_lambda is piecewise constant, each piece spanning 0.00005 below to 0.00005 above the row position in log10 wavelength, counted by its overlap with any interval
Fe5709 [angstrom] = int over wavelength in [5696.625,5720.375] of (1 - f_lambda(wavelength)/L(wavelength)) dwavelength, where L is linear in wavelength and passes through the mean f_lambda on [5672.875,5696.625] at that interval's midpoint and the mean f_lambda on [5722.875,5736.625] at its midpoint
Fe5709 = 0.1 angstrom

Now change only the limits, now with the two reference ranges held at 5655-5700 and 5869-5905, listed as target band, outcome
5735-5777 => -0.3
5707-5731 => 0.1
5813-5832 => -0.3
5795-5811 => -0.3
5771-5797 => -0.3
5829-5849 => -0.3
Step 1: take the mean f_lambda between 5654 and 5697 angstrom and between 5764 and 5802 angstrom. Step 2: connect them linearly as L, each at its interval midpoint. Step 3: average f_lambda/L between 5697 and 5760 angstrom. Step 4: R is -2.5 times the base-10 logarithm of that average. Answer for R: 0.00 mag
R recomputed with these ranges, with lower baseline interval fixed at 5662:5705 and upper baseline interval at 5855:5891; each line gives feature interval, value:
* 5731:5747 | -0.007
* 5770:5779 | -0.011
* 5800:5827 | -0.017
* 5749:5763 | -0.002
